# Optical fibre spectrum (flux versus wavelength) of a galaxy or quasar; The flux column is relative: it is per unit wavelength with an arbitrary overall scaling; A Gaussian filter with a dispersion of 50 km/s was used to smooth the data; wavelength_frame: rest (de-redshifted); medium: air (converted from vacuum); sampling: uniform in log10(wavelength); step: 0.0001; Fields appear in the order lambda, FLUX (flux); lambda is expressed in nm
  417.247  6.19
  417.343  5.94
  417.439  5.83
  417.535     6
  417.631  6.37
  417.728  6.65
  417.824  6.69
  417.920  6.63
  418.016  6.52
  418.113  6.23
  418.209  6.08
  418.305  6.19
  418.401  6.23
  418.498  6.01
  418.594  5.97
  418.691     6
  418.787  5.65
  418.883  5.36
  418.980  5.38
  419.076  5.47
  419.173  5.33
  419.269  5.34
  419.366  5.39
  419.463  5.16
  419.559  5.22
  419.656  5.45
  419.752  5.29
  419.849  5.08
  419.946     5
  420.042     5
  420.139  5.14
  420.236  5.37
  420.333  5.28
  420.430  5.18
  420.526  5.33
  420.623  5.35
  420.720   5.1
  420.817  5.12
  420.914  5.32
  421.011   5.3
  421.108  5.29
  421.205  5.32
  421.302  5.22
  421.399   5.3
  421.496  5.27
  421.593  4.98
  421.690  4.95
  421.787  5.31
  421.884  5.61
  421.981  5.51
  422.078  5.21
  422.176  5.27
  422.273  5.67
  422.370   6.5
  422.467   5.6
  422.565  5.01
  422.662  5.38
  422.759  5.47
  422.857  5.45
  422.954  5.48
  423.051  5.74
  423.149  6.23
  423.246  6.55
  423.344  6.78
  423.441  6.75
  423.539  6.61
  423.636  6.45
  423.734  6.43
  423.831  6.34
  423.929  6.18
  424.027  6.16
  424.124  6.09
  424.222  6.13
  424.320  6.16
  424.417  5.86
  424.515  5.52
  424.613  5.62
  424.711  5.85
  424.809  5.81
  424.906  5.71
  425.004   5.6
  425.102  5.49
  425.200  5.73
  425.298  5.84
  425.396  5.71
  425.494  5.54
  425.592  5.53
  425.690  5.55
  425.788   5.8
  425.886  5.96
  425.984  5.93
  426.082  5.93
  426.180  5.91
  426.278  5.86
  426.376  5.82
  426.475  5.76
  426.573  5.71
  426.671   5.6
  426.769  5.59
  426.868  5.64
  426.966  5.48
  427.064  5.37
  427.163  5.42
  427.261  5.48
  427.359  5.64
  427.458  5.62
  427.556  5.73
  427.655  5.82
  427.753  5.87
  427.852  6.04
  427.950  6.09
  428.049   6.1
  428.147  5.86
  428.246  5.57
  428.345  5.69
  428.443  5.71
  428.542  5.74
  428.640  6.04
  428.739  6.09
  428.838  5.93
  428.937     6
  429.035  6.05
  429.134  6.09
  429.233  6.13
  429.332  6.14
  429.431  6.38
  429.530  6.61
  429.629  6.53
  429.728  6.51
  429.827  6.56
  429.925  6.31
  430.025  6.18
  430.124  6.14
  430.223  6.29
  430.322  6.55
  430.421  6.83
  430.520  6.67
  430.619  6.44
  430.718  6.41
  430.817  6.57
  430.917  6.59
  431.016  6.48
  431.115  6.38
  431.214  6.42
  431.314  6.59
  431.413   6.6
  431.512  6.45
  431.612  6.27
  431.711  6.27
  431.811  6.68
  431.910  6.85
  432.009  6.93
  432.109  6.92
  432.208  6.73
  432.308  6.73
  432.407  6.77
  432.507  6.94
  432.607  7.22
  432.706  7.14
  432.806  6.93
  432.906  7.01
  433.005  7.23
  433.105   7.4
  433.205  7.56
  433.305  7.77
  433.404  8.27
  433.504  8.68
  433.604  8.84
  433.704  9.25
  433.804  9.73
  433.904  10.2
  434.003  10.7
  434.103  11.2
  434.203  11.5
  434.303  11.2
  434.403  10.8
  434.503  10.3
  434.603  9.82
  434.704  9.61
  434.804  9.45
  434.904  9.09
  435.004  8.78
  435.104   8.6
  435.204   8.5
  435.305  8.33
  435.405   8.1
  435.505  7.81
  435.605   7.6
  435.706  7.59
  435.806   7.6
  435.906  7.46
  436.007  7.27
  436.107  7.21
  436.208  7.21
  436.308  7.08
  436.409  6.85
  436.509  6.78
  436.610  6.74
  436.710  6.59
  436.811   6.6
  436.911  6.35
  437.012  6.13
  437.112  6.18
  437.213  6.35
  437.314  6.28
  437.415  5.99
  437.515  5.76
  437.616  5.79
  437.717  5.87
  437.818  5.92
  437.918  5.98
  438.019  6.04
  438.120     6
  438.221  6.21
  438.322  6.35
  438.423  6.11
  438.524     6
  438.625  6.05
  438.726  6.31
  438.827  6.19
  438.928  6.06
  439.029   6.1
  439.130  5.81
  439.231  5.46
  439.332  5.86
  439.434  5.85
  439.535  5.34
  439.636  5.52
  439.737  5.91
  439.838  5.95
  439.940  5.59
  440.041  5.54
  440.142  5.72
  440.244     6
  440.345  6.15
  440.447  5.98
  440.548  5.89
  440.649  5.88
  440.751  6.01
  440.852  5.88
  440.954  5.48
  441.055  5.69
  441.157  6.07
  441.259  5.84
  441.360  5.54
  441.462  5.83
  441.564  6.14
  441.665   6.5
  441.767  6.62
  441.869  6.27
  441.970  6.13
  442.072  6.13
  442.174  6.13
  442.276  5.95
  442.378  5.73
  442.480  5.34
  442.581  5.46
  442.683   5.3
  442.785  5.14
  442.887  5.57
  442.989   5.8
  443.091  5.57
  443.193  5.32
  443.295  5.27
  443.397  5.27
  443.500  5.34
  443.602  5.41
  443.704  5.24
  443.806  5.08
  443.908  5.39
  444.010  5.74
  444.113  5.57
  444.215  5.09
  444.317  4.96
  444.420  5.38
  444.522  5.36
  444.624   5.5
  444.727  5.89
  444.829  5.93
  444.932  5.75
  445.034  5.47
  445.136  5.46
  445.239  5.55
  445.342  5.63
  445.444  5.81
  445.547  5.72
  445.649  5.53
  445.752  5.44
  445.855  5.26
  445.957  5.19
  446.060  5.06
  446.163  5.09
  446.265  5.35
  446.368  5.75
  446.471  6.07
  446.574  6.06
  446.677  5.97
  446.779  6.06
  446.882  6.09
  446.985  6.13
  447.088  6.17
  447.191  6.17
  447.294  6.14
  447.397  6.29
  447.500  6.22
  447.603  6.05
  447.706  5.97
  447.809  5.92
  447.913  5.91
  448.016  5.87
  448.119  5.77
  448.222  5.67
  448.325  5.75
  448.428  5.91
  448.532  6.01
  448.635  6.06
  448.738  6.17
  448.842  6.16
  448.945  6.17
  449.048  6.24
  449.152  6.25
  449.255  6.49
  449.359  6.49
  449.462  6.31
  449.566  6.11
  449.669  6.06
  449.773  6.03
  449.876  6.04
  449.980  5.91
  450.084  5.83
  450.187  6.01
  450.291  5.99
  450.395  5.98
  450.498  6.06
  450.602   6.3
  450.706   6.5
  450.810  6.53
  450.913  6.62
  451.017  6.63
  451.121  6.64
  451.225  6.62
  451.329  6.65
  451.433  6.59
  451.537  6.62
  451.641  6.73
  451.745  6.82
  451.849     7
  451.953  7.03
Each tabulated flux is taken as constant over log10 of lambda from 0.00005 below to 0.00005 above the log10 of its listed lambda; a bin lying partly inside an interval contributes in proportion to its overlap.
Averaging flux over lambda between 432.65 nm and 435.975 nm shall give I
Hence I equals 8.78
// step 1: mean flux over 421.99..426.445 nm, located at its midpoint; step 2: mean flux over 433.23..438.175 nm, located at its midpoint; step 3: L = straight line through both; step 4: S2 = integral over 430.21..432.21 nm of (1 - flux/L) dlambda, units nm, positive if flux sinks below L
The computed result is 0.15 nm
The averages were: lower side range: 5.87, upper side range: 7.91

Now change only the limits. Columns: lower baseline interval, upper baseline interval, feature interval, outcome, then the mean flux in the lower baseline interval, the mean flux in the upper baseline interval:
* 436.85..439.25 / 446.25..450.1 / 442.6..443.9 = 0.15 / 6.07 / 6.05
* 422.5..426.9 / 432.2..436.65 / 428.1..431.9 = 0.48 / 5.87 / 8.32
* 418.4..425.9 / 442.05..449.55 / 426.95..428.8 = -0.04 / 5.61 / 5.73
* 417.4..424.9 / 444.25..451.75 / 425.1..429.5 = -0.03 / 5.7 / 5.98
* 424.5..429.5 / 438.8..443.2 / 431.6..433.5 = -0.42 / 5.79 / 5.83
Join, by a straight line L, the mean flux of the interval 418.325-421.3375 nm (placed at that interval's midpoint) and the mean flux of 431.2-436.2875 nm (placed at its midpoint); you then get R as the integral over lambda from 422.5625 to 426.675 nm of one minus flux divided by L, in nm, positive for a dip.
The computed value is 0.26 nm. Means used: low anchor 5.38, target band 5.9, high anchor 8.09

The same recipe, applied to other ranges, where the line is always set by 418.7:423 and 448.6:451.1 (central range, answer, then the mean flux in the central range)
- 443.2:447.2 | 0.337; 5.56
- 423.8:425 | -0.108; 5.93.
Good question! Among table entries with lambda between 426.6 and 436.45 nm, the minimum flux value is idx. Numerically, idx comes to 5.37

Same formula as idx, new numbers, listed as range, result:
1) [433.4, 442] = 5.34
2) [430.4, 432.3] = 6.27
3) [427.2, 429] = 5.48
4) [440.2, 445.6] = 4.96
